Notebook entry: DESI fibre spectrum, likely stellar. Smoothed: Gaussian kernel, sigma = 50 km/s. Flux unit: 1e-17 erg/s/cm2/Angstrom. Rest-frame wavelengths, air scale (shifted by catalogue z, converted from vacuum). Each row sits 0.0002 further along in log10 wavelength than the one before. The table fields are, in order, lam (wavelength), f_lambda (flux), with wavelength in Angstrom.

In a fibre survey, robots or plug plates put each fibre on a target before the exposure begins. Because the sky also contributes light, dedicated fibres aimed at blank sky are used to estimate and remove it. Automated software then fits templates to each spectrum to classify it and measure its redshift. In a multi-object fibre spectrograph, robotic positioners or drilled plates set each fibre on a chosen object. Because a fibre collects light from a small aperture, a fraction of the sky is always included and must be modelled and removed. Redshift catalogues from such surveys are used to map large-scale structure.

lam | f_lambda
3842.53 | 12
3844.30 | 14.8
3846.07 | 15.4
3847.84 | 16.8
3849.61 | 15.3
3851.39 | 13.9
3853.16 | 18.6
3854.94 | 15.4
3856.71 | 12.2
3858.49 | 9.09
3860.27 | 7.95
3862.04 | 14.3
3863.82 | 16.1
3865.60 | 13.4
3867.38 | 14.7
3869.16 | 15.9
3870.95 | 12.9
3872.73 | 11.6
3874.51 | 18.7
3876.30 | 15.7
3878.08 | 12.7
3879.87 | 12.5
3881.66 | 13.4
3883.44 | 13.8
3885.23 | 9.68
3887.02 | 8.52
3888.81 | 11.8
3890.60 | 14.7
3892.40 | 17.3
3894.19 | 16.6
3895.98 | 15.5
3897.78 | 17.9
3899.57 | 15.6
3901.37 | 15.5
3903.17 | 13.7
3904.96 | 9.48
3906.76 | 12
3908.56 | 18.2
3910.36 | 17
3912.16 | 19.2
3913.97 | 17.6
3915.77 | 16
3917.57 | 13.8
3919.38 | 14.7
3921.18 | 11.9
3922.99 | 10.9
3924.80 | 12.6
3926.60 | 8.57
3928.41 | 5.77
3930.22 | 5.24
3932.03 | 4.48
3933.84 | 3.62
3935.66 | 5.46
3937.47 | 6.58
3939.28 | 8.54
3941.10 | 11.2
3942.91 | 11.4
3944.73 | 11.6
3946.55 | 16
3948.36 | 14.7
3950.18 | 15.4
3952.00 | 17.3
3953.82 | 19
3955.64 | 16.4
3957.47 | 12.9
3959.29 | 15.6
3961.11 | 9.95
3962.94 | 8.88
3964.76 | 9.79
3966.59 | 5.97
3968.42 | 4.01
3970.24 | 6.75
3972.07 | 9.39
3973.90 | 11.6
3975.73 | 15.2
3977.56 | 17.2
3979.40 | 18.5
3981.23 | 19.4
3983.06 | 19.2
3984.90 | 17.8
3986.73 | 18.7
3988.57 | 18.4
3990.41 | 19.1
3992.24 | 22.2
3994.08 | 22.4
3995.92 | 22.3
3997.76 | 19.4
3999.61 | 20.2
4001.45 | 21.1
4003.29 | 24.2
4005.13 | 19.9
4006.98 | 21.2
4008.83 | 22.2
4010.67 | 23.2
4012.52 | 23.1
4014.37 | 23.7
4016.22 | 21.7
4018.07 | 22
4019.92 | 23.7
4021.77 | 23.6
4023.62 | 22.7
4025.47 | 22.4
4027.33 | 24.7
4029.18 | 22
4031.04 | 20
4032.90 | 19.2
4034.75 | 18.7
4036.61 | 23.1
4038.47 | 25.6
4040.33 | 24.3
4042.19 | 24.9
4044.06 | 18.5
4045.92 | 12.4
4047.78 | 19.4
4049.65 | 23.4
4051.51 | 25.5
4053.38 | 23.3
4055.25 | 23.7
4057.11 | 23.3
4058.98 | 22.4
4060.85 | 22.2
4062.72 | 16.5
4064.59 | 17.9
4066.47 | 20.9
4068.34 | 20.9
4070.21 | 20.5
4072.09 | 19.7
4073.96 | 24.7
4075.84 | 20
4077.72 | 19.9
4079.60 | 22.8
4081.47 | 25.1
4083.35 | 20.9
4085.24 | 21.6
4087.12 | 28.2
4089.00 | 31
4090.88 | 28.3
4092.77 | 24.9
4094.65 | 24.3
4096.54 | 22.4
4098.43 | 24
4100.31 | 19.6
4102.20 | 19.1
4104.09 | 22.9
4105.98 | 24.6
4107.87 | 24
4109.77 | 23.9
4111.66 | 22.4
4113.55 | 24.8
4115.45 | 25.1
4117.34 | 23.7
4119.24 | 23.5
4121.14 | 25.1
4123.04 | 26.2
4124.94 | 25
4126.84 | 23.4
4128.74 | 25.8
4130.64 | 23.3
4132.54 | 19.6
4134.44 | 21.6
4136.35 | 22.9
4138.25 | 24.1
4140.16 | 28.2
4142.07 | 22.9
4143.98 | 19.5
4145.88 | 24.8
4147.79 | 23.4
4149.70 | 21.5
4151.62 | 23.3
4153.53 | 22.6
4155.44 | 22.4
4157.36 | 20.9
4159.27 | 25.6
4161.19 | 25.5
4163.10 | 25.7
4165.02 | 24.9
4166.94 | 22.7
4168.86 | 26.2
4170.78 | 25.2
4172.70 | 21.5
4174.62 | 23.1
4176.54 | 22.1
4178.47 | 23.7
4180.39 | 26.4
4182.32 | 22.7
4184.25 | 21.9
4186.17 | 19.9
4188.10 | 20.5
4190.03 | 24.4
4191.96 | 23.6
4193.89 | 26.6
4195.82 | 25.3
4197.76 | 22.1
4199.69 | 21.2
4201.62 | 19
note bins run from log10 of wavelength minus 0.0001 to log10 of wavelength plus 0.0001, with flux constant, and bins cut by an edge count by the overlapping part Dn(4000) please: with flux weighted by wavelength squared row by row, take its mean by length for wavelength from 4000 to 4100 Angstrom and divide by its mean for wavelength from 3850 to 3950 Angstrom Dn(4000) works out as 1.9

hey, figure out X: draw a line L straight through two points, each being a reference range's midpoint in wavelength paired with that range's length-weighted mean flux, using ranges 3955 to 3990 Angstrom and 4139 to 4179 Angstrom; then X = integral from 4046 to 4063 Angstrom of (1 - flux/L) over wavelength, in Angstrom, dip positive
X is -3.8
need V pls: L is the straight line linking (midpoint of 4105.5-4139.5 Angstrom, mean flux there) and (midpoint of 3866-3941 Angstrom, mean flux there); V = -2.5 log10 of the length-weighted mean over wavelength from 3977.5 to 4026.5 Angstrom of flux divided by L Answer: -0.19 mag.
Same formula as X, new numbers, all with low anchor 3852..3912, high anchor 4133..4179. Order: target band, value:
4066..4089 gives -1.9 Angstrom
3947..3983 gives 7.8 Angstrom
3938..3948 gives 2.8 Angstrom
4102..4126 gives -2.2 Angstrom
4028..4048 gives -1.5 Angstrom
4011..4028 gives -3.8 Angstrom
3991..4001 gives -1.8 Angstrom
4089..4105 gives -1.7 Angstrom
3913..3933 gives 5.7 Angstrom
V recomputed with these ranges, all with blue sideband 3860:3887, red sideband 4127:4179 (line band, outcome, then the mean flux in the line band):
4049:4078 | -0.07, 21.6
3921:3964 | 0.41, 11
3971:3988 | 0.07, 16.3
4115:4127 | -0.11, 24.6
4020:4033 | -0.18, 22.4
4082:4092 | -0.22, 25.9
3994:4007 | -0.18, 21.3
